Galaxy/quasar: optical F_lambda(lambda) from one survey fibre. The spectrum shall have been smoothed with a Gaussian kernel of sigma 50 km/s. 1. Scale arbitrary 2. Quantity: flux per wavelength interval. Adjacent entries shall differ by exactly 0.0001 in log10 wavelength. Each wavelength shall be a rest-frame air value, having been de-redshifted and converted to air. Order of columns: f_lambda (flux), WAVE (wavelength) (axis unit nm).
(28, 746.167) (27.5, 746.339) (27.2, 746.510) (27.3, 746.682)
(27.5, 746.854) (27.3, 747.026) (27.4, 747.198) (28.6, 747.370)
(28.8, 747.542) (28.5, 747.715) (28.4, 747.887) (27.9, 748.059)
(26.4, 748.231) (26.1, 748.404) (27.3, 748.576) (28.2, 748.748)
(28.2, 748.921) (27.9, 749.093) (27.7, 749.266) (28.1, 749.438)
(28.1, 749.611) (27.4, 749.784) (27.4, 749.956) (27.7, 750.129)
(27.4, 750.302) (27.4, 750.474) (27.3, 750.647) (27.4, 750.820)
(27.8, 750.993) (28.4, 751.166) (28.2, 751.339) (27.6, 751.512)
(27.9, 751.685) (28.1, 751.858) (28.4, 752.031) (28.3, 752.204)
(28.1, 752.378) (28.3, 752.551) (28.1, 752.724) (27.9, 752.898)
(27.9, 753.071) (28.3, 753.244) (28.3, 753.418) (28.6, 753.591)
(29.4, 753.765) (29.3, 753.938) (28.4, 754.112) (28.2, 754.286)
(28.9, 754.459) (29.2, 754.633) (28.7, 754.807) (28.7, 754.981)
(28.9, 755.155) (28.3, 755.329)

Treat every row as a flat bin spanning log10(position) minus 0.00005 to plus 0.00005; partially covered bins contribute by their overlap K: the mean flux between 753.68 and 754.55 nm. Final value 28.9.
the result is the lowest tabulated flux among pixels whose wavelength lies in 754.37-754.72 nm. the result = 28.9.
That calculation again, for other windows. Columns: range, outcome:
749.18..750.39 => 27.4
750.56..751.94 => 27.3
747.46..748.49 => 26.1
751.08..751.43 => 28.2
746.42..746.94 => 27.2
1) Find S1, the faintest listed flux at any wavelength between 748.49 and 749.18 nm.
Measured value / 27.3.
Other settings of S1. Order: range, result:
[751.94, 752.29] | 28.3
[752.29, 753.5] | 27.9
